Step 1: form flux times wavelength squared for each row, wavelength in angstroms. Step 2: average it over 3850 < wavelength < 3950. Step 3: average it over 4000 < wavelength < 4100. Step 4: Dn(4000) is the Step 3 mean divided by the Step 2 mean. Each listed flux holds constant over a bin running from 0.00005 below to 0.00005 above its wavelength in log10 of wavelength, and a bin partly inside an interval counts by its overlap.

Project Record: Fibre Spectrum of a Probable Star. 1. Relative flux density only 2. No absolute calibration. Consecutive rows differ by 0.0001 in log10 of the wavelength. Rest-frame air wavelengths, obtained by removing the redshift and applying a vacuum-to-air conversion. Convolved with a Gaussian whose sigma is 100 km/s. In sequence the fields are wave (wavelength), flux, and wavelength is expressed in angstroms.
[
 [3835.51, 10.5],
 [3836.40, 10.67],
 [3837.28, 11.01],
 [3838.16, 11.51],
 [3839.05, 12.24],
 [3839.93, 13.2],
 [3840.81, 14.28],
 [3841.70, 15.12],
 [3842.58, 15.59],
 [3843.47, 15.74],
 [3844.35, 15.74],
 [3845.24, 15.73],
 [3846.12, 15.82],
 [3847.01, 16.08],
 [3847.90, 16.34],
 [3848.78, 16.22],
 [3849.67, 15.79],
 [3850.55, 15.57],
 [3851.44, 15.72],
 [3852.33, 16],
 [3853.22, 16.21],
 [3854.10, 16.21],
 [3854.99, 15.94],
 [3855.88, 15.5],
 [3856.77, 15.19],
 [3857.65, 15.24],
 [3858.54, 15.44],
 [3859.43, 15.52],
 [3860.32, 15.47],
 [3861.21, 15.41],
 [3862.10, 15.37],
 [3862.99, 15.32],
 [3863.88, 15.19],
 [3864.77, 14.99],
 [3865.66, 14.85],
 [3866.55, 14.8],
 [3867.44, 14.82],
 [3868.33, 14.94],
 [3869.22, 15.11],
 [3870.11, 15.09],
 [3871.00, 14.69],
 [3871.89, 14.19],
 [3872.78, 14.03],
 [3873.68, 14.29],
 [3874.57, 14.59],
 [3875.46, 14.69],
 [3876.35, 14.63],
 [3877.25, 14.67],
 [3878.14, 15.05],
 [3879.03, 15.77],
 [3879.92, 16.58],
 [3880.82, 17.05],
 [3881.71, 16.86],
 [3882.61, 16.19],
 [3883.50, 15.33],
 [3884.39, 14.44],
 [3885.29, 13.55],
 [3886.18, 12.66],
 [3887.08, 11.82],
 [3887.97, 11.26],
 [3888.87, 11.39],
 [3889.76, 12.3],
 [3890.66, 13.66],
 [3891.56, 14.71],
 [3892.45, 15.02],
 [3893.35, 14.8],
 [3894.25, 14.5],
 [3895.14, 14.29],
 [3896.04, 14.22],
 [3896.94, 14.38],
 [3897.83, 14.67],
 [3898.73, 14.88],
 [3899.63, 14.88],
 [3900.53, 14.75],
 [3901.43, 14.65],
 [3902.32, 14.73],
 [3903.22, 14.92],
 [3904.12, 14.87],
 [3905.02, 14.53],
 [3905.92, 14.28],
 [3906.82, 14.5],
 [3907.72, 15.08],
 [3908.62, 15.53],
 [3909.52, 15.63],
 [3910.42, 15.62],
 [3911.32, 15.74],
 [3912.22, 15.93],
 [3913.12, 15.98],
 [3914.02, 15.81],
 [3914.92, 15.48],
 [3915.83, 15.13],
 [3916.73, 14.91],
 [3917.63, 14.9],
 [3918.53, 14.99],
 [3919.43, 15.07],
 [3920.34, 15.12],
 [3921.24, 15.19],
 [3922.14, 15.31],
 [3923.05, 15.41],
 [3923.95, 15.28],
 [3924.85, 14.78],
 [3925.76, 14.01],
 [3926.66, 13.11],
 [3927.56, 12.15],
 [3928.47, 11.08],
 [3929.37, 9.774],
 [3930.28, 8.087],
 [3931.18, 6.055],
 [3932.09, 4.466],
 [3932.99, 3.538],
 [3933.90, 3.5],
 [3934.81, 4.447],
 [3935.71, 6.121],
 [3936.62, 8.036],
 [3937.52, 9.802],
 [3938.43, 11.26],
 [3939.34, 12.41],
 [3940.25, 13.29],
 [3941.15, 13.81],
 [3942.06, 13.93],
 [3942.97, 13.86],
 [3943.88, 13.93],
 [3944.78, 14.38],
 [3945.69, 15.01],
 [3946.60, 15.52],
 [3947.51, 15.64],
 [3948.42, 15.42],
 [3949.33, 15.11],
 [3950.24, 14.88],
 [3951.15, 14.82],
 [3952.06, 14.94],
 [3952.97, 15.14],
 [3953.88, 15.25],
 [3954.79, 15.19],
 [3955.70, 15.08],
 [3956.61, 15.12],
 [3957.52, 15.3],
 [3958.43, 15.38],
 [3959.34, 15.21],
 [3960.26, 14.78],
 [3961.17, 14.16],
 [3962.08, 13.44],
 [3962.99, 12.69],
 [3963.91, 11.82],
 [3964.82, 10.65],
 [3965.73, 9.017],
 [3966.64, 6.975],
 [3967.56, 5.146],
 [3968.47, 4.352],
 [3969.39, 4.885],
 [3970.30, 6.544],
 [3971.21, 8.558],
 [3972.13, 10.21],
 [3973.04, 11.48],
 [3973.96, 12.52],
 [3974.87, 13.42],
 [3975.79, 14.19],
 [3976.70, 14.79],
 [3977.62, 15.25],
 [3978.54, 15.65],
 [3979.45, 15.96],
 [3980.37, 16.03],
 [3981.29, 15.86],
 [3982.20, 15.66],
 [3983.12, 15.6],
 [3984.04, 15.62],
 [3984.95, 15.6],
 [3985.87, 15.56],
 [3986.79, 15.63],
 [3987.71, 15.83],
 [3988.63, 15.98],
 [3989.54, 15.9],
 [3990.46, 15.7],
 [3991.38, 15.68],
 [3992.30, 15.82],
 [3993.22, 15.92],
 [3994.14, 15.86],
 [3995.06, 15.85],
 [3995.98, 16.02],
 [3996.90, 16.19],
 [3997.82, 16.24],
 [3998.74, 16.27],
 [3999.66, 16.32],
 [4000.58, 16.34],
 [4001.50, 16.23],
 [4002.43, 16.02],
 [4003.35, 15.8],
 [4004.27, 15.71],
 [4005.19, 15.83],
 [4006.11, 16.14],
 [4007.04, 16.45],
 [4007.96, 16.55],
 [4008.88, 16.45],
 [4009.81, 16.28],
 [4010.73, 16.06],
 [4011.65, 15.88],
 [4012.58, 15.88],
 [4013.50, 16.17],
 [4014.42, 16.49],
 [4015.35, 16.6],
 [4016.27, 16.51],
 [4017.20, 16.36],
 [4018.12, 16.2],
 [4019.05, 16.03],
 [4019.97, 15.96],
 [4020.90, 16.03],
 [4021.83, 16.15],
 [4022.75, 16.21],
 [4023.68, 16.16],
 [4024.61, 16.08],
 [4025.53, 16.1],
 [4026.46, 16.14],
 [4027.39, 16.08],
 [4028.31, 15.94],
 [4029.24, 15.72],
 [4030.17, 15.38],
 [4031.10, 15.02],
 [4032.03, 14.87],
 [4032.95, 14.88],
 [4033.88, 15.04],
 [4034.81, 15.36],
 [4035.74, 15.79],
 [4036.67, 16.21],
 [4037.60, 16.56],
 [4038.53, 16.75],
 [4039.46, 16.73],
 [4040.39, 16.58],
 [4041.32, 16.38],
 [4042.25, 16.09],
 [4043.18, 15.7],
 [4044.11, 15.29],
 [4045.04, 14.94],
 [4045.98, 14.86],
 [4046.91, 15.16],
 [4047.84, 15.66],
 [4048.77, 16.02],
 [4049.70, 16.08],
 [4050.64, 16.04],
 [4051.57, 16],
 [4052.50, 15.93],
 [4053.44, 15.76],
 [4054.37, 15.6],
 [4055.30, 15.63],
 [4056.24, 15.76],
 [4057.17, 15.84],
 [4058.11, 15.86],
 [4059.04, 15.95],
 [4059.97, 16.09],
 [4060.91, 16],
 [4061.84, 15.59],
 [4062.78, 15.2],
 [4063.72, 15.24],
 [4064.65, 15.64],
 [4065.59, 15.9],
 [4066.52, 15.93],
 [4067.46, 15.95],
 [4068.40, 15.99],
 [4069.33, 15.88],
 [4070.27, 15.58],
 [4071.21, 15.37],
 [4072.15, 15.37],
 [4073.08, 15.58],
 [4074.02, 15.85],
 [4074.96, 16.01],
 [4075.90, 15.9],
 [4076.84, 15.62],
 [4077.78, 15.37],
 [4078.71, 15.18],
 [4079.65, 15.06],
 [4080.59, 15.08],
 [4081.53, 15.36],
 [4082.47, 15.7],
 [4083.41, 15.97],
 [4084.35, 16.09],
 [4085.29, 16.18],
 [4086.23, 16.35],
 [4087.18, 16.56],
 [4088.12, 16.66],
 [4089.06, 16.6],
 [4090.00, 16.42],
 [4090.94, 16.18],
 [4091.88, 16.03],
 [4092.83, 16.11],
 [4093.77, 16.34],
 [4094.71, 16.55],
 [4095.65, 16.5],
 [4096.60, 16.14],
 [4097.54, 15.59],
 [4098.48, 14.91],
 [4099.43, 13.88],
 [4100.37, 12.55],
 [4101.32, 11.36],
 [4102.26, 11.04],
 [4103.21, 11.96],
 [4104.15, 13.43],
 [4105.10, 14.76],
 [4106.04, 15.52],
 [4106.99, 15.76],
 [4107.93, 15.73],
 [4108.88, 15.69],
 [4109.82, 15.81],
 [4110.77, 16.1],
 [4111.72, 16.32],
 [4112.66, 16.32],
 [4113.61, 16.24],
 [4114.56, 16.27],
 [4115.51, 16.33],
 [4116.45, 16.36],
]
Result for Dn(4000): 1.23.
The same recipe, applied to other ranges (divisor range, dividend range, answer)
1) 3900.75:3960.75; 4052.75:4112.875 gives 1.24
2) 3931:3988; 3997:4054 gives 1.32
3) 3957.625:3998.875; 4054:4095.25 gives 1.23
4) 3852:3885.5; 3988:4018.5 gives 1.13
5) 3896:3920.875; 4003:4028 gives 1.13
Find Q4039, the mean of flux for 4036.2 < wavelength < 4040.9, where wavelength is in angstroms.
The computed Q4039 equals 16.6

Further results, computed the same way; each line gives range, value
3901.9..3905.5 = 14.7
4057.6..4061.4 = 16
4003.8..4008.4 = 16.1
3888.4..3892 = 13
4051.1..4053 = 16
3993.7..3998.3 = 16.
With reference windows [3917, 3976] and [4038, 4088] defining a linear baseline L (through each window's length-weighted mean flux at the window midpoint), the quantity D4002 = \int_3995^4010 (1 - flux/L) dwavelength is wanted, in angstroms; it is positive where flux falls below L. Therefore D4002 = -2.5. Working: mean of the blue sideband 12.1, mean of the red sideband 15.8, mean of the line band 16.2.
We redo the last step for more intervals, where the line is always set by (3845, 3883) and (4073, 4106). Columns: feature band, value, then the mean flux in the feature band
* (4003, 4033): -1.4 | 16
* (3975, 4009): -1.1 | 15.8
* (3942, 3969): 3.5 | 13.4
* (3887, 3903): 1.5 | 14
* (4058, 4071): -0.4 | 15.8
